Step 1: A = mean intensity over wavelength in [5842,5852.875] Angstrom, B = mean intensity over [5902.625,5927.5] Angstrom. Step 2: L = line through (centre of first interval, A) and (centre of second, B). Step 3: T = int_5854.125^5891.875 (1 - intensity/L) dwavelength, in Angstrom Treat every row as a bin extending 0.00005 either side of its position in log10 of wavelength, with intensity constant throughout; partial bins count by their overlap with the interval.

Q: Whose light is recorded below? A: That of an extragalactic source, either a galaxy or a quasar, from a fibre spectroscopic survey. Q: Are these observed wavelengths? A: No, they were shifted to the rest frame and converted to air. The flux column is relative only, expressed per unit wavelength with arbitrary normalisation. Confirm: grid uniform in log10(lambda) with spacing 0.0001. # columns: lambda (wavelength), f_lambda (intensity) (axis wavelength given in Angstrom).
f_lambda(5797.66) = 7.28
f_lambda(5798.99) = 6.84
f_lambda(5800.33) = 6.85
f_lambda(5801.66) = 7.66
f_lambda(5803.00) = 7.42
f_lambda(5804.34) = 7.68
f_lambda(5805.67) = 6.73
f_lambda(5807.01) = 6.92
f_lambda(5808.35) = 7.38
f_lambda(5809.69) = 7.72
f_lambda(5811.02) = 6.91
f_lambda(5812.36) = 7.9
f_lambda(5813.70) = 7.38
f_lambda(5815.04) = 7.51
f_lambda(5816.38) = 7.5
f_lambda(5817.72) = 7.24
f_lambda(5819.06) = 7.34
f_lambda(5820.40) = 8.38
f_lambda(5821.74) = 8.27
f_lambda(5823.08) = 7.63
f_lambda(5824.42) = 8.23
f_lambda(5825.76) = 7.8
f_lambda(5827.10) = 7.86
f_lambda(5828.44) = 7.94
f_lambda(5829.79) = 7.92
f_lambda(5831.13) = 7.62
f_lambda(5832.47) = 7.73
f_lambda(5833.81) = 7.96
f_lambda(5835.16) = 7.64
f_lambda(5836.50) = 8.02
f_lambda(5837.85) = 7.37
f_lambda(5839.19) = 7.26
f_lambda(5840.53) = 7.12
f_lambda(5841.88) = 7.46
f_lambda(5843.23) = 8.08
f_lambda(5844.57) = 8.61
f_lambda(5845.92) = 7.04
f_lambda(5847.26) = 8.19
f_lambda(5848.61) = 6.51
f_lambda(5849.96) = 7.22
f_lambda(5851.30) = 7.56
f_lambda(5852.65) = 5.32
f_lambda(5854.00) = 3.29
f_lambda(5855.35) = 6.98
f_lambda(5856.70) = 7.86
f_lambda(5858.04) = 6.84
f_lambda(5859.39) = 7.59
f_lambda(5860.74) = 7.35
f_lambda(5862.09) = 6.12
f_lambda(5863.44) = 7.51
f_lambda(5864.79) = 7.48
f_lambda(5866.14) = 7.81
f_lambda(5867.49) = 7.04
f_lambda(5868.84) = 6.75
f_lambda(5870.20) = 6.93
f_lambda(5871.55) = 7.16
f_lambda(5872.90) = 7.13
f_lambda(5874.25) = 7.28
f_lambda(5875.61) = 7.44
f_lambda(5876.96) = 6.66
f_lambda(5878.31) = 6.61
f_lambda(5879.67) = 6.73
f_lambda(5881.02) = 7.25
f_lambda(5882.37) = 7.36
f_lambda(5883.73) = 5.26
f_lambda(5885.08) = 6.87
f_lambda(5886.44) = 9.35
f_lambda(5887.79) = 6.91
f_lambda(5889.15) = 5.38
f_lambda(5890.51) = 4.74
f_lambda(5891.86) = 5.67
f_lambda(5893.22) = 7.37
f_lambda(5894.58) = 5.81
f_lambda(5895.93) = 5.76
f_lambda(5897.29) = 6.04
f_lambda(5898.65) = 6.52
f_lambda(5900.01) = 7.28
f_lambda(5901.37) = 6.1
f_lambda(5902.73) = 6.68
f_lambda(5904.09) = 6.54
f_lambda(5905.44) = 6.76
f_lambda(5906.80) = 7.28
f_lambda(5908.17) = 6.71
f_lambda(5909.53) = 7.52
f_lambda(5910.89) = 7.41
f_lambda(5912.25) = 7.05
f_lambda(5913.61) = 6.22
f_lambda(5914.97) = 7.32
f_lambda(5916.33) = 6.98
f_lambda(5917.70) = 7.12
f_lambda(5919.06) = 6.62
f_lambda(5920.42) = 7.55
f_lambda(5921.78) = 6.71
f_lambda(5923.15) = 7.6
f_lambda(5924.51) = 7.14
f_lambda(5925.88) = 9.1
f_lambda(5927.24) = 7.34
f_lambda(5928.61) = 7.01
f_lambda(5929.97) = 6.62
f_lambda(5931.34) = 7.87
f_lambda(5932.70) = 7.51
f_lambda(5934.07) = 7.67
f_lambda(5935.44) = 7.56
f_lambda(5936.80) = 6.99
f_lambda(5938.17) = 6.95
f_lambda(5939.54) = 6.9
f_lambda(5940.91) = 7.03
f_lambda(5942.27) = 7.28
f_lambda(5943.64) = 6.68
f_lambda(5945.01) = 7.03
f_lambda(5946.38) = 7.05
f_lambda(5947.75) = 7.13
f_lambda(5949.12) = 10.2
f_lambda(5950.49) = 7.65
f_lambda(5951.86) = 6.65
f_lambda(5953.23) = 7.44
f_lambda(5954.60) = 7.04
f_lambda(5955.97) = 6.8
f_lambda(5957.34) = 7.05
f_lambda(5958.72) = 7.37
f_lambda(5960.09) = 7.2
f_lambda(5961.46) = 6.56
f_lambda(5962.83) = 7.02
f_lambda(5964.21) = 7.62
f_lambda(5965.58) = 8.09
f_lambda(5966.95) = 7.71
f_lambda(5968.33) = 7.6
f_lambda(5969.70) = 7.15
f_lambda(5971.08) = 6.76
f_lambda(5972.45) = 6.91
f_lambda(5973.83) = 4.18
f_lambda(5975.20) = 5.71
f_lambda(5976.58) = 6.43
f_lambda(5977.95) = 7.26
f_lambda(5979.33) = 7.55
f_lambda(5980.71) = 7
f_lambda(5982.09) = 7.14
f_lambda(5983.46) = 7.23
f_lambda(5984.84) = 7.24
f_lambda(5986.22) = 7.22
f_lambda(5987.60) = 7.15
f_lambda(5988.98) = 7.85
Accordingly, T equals 2.1 Angstrom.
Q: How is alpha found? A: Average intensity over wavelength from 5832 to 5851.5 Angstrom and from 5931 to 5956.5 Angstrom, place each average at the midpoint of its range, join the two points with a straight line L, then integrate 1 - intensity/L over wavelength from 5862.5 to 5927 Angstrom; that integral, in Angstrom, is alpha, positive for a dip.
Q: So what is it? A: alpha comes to 4.8 Angstrom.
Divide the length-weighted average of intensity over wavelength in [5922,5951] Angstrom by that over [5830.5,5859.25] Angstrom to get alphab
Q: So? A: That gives 1.0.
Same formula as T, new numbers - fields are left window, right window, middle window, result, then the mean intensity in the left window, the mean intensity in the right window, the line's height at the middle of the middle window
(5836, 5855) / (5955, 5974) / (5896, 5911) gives 0.7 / 7.06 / 7.08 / 7.07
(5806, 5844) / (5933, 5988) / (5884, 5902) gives 2.4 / 7.64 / 7.13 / 7.38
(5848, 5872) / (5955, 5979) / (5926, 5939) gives -0.9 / 6.85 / 6.92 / 6.9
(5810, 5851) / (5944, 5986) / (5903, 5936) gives 0.4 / 7.66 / 7.12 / 7.3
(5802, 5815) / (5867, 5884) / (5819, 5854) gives -1.8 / 7.35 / 6.93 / 7.17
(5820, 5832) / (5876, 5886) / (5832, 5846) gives 0.0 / 7.95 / 6.76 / 7.67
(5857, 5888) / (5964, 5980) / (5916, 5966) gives -2.4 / 7.12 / 6.89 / 6.96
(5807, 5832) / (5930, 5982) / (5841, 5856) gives 1.2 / 7.68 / 7.14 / 7.56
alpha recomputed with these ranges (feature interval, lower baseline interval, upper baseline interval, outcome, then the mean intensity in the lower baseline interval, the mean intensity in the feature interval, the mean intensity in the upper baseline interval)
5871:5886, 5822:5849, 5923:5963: 1.3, 7.72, 6.92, 7.32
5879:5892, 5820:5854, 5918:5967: 1.5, 7.54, 6.59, 7.32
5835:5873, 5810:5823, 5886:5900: -0.8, 7.61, 7.14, 6.35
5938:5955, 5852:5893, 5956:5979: -1.1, 6.76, 7.33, 6.92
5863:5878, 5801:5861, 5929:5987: 0.3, 7.42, 7.18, 7.14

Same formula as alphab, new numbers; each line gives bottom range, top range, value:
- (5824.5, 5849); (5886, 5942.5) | 0.90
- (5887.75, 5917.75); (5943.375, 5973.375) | 1.11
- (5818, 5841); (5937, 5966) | 0.93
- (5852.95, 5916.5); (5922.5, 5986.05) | 1.06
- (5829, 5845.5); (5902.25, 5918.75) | 0.90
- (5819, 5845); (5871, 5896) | 0.86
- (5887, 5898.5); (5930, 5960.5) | 1.21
